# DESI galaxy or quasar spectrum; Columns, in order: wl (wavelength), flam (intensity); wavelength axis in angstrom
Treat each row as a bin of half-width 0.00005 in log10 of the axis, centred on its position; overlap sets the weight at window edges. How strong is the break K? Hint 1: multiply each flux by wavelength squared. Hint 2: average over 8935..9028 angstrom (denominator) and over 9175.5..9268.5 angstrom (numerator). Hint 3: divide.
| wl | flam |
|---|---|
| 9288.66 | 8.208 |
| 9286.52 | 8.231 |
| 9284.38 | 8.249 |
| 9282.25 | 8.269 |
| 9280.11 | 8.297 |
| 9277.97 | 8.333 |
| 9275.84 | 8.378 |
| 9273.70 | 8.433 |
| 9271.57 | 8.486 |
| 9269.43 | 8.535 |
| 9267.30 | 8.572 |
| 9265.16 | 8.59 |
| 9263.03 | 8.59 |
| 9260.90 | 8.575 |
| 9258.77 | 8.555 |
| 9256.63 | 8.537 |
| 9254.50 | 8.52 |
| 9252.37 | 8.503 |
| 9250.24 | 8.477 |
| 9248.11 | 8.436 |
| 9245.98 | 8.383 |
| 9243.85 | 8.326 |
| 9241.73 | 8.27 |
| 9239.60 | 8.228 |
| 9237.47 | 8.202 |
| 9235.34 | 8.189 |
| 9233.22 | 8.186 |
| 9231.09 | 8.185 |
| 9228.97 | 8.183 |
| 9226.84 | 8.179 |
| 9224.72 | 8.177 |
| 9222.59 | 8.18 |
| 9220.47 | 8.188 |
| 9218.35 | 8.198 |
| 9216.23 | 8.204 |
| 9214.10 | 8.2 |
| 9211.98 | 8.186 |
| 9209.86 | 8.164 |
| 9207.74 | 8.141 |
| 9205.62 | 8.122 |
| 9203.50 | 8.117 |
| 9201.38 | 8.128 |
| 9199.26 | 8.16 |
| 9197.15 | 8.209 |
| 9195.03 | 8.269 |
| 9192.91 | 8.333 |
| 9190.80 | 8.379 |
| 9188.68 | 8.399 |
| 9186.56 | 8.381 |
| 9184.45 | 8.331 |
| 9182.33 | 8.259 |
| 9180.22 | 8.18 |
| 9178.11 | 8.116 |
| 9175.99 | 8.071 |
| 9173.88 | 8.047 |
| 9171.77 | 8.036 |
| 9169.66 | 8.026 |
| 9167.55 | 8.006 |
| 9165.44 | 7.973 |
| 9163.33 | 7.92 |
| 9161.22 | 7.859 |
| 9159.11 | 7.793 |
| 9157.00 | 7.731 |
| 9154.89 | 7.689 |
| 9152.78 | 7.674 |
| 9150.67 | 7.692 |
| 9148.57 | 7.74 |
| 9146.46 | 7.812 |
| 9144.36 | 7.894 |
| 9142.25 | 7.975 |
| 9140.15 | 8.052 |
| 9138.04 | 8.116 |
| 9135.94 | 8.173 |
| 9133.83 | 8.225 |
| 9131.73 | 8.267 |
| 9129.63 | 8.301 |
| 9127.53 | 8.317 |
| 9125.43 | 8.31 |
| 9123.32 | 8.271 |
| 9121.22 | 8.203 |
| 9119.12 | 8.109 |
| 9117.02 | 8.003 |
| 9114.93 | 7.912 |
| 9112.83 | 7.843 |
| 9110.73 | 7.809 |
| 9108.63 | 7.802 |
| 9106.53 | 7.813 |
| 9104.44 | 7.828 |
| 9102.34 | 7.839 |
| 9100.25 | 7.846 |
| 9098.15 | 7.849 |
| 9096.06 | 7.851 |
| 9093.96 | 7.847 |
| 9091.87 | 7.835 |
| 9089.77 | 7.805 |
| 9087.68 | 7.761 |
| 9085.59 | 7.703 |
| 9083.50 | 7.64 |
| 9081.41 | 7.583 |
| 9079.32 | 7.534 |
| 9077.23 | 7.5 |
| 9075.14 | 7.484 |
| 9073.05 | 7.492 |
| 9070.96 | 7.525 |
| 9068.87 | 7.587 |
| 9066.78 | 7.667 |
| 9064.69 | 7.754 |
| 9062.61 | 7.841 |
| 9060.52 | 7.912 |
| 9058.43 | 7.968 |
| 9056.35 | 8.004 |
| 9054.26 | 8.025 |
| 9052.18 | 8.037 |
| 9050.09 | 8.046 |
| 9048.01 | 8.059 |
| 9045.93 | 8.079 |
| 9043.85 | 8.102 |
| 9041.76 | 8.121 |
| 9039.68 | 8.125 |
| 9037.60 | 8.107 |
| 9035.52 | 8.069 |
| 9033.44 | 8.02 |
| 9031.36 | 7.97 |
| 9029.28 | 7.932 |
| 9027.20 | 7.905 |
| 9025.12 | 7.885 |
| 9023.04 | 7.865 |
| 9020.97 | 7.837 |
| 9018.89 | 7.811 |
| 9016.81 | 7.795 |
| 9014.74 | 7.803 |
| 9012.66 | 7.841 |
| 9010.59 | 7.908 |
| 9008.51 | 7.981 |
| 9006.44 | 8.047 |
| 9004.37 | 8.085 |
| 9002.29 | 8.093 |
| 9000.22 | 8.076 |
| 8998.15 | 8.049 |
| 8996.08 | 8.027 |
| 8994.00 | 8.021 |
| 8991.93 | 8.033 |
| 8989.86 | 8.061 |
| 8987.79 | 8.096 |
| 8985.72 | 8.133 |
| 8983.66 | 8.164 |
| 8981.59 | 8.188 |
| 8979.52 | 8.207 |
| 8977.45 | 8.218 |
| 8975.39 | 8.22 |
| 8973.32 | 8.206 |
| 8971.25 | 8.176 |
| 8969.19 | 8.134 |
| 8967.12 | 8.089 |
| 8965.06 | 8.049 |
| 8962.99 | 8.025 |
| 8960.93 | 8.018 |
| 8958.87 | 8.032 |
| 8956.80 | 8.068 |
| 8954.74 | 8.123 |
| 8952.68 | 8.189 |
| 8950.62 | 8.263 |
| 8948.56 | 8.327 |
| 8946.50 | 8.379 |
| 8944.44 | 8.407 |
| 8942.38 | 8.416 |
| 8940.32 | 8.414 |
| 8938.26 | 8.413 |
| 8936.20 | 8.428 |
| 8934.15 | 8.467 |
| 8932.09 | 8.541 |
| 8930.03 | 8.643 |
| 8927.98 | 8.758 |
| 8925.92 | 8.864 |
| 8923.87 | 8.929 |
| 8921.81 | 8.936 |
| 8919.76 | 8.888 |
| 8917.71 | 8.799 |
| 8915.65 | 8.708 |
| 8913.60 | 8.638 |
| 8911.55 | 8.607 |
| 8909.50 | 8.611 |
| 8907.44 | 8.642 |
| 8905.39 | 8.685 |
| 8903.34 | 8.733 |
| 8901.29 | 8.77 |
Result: 1.08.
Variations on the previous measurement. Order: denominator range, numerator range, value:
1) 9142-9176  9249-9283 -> 1.10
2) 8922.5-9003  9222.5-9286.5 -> 1.08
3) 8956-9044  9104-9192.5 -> 1.03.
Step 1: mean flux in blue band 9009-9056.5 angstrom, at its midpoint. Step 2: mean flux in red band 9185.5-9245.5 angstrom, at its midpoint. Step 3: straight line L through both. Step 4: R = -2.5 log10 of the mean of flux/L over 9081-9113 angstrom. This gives 0.04 mag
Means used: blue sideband 7.97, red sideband 8.22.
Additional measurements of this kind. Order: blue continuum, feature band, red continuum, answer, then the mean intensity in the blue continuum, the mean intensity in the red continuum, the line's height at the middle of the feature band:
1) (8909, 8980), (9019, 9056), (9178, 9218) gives 0.04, 8.41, 8.23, 8.34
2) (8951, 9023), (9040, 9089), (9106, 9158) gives 0.03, 8.05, 7.99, 8.02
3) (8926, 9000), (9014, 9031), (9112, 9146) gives 0.05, 8.23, 8.12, 8.19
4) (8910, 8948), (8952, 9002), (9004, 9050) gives 0.03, 8.62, 7.97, 8.3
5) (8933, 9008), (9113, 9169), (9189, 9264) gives 0.03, 8.18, 8.28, 8.25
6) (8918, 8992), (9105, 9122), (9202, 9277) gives 0.05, 8.33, 8.32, 8.33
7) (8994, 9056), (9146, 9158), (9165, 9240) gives 0.06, 7.99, 8.18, 8.13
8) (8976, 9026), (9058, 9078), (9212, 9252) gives 0.06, 8.01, 8.25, 8.08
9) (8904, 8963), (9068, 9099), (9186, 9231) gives 0.09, 8.5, 8.21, 8.34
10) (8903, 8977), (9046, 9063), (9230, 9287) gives 0.06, 8.43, 8.39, 8.42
